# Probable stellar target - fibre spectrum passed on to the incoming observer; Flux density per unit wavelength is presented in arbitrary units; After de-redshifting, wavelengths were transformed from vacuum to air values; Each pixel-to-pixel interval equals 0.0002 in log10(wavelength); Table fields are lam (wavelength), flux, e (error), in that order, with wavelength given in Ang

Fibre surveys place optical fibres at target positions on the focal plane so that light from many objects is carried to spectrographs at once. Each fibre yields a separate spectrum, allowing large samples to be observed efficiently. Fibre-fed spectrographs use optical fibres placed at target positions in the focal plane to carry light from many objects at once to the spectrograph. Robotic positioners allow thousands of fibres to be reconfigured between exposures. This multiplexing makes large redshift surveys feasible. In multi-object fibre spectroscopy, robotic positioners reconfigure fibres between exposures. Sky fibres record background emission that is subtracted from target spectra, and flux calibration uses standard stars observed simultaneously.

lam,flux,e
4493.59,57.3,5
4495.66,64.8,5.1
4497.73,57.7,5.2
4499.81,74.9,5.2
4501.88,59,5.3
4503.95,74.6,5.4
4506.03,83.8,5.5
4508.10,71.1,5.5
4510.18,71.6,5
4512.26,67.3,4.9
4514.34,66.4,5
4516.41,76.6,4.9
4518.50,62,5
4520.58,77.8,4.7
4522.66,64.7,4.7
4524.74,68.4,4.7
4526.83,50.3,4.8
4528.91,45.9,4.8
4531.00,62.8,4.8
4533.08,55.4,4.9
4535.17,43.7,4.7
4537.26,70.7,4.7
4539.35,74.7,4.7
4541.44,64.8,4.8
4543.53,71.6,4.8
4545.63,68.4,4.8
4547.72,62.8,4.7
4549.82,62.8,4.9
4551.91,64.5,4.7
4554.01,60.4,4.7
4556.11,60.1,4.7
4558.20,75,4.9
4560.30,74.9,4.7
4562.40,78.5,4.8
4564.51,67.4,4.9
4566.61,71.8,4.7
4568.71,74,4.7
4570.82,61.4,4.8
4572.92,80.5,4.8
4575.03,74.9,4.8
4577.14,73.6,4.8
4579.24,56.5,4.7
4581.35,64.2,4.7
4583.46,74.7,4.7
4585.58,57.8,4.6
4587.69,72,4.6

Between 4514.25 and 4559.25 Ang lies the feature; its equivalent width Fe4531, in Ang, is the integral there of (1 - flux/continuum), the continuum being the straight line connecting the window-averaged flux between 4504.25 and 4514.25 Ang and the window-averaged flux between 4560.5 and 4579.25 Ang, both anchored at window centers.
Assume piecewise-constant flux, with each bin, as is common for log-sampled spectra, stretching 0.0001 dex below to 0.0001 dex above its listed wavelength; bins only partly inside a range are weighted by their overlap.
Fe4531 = 5.2 Ang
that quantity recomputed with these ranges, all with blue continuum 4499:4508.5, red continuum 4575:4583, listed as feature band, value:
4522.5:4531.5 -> 1.7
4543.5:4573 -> 0.0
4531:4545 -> 1.3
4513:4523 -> 0.3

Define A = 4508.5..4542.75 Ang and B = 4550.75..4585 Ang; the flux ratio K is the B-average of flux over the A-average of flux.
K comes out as 1.08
